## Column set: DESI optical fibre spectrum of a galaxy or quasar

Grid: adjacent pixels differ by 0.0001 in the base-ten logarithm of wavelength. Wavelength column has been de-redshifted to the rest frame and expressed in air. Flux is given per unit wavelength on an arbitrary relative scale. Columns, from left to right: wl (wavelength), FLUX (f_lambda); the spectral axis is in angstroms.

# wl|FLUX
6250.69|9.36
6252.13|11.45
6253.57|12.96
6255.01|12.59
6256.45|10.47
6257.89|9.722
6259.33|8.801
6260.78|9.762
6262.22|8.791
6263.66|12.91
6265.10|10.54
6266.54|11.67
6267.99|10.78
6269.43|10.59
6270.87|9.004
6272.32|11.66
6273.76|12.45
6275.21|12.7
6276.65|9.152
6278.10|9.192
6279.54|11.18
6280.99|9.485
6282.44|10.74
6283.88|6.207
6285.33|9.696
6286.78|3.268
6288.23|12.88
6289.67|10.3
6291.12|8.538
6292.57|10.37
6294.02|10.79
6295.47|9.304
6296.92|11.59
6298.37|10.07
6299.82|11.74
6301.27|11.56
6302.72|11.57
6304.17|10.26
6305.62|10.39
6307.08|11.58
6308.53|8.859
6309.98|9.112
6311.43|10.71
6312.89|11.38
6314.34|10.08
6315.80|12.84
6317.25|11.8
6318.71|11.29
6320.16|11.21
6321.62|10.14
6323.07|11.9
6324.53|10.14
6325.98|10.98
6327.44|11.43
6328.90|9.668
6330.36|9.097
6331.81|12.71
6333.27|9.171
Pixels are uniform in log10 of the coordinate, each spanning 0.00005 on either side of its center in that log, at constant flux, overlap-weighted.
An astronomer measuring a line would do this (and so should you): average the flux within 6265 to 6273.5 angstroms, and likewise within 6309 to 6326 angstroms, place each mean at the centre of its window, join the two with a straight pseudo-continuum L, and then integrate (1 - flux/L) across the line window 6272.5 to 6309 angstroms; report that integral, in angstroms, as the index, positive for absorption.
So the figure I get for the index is 2.3 angstroms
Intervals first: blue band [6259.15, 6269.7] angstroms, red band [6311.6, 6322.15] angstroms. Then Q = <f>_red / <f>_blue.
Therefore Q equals 1.06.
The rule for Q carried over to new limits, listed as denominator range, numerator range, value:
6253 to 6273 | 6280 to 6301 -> 0.91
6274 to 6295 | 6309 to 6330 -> 1.12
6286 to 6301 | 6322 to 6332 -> 1.08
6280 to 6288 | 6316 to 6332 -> 1.32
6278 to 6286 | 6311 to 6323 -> 1.19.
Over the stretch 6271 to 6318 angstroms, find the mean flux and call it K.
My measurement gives 10.3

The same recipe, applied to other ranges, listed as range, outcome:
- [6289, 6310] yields 10.4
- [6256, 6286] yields 10.3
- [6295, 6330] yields 10.8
